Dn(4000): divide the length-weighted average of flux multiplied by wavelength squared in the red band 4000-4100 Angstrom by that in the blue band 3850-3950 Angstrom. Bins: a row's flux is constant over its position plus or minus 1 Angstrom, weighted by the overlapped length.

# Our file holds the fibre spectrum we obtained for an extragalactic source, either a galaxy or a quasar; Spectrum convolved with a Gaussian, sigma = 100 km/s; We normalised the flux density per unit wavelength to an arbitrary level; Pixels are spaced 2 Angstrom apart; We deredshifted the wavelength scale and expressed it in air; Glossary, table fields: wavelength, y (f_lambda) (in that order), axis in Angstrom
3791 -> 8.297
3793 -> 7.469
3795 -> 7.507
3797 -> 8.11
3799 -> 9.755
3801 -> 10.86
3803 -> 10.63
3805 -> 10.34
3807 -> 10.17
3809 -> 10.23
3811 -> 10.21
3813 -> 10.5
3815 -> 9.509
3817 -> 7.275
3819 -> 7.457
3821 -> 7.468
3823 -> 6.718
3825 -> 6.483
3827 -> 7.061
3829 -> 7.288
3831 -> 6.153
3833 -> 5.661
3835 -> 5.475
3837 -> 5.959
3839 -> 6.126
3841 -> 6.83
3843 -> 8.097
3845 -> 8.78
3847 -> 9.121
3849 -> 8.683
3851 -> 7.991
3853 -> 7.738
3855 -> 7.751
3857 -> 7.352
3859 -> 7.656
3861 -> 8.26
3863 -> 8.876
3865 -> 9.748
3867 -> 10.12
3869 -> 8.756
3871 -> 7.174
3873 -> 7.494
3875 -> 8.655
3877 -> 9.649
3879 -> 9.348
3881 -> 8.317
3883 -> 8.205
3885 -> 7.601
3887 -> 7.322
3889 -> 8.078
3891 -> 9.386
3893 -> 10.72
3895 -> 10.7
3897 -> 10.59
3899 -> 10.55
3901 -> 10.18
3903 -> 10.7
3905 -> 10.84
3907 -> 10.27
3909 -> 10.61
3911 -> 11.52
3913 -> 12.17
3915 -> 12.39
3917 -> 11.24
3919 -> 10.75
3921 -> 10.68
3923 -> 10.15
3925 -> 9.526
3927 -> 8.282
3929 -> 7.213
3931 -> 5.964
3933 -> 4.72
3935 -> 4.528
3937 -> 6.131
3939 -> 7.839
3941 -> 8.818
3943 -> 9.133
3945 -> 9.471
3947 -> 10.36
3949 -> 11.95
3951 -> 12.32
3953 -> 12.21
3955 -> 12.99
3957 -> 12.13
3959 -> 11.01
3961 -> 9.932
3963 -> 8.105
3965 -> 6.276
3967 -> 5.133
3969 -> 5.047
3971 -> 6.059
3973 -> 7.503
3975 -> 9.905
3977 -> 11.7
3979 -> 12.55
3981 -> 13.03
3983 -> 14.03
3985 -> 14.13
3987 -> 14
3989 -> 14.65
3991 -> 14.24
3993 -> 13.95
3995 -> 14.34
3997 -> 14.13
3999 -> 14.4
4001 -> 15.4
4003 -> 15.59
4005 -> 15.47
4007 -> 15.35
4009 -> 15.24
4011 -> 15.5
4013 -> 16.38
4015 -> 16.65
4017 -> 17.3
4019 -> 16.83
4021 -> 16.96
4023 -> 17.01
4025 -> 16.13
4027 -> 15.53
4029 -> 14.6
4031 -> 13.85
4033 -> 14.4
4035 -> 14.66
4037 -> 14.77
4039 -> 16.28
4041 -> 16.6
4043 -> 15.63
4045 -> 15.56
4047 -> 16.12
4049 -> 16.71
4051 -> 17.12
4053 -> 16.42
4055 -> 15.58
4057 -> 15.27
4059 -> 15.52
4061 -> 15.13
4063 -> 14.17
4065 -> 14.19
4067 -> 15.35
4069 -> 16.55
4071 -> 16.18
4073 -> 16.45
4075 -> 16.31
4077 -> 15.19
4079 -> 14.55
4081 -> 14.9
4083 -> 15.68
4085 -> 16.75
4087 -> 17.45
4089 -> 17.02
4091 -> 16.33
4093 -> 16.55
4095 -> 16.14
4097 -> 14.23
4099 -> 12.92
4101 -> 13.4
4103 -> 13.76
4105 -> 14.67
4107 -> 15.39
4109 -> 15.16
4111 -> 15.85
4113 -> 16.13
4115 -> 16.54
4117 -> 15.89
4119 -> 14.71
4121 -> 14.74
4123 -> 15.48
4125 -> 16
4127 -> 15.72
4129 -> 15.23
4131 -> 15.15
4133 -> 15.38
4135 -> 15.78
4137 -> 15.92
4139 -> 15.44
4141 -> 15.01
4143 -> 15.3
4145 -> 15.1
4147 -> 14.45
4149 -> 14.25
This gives 1.87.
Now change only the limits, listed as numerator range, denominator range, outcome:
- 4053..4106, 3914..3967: 1.77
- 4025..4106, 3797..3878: 2.11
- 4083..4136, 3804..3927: 1.97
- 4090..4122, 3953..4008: 1.35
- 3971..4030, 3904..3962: 1.52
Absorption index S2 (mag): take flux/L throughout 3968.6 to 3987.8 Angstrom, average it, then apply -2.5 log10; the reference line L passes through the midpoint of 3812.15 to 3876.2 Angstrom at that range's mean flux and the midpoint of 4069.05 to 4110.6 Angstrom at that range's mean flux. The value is 0.10 mag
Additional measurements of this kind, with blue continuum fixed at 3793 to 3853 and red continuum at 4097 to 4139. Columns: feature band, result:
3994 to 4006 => -0.20 mag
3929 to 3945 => 0.49 mag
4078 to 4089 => -0.12 mag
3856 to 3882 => 0.08 mag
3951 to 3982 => 0.19 mag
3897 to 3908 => -0.05 mag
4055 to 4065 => -0.09 mag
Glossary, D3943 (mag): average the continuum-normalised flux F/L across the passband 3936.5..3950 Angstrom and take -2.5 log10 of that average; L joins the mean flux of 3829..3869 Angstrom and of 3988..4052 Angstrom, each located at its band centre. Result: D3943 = 0.29 mag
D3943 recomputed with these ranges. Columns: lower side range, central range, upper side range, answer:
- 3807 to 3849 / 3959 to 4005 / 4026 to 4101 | 0.116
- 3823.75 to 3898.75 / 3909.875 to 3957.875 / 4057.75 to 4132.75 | 0.074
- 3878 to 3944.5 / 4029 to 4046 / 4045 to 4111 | -0.087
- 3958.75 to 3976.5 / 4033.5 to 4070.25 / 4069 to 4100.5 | -0.164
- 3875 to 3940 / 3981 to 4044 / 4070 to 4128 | -0.201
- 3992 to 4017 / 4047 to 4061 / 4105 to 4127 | -0.044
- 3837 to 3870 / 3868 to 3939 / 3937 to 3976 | -0.058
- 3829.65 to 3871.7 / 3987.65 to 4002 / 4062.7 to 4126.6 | -0.173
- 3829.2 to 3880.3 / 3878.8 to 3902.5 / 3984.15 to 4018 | 0.047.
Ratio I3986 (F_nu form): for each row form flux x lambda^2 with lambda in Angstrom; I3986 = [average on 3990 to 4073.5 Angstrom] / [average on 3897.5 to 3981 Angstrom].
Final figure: 1.71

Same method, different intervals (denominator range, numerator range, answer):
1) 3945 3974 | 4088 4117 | 1.76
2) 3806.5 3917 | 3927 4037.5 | 1.48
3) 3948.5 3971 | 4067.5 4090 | 1.79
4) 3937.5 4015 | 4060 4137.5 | 1.38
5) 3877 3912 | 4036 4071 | 1.75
